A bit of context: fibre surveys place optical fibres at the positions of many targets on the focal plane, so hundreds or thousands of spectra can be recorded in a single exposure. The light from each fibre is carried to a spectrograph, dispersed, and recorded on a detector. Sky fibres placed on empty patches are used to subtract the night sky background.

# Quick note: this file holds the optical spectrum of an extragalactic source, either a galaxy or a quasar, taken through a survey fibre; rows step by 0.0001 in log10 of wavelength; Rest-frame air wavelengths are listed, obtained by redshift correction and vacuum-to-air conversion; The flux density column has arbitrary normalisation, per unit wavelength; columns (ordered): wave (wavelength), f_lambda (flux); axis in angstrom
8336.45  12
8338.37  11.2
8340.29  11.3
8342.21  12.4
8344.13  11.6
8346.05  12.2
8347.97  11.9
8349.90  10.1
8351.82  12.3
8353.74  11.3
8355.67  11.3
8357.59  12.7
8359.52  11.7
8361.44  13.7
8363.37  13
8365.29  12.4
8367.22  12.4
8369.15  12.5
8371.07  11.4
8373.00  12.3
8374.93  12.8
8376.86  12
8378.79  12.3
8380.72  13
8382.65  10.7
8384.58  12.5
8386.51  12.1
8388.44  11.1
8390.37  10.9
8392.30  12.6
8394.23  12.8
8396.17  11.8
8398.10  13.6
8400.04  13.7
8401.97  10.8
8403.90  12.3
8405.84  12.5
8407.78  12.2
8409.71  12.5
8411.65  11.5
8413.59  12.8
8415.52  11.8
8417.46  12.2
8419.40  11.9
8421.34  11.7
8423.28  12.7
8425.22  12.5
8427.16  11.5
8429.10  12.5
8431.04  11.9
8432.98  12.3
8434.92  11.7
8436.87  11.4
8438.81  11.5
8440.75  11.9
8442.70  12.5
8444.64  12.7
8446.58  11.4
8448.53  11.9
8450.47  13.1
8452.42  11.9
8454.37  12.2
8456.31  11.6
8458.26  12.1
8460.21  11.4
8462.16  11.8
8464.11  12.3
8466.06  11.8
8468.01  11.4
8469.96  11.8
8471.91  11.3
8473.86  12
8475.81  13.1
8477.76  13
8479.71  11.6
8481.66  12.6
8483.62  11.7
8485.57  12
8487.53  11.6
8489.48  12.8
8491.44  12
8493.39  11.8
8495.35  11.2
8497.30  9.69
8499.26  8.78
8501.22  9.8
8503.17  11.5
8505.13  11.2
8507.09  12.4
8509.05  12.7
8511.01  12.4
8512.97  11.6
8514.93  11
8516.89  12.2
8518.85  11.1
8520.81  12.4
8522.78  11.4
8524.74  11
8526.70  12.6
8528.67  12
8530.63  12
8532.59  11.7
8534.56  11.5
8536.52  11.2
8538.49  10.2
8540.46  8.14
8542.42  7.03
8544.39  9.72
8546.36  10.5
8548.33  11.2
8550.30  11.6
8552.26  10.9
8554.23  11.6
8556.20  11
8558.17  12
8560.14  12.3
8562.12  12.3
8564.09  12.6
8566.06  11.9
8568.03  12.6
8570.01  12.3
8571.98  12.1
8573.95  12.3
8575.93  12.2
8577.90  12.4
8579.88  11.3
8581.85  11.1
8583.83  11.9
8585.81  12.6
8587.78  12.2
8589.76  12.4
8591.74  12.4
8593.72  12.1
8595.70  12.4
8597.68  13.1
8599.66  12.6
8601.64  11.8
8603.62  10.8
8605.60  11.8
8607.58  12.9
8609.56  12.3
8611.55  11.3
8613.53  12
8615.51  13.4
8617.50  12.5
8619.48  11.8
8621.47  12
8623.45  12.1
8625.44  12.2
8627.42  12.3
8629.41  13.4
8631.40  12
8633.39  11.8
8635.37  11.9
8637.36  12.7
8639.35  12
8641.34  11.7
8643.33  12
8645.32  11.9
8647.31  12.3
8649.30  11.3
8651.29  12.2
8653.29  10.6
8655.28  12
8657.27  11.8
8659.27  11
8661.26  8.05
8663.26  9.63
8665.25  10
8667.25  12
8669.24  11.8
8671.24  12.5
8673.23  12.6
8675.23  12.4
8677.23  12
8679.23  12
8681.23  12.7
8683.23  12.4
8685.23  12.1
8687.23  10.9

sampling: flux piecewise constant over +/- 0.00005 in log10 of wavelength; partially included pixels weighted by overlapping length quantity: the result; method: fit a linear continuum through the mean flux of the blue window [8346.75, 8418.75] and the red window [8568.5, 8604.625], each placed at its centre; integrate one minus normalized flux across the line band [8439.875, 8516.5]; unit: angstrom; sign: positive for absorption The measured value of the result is 2.2 angstrom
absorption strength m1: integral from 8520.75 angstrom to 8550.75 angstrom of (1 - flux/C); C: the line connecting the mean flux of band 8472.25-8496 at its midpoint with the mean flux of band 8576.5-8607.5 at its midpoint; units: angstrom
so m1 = 3.2 angstrom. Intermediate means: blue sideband 12.1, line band 10.8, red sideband 12.1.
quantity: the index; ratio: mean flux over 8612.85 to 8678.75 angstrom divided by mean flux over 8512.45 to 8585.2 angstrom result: 1.03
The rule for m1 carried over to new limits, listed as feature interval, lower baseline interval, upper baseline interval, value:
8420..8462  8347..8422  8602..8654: 0.3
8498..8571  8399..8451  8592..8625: 5.1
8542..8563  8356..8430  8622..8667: 1.4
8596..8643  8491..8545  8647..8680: -3.7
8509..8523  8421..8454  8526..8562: -0.7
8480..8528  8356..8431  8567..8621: 2.5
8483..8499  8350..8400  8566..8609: 0.9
